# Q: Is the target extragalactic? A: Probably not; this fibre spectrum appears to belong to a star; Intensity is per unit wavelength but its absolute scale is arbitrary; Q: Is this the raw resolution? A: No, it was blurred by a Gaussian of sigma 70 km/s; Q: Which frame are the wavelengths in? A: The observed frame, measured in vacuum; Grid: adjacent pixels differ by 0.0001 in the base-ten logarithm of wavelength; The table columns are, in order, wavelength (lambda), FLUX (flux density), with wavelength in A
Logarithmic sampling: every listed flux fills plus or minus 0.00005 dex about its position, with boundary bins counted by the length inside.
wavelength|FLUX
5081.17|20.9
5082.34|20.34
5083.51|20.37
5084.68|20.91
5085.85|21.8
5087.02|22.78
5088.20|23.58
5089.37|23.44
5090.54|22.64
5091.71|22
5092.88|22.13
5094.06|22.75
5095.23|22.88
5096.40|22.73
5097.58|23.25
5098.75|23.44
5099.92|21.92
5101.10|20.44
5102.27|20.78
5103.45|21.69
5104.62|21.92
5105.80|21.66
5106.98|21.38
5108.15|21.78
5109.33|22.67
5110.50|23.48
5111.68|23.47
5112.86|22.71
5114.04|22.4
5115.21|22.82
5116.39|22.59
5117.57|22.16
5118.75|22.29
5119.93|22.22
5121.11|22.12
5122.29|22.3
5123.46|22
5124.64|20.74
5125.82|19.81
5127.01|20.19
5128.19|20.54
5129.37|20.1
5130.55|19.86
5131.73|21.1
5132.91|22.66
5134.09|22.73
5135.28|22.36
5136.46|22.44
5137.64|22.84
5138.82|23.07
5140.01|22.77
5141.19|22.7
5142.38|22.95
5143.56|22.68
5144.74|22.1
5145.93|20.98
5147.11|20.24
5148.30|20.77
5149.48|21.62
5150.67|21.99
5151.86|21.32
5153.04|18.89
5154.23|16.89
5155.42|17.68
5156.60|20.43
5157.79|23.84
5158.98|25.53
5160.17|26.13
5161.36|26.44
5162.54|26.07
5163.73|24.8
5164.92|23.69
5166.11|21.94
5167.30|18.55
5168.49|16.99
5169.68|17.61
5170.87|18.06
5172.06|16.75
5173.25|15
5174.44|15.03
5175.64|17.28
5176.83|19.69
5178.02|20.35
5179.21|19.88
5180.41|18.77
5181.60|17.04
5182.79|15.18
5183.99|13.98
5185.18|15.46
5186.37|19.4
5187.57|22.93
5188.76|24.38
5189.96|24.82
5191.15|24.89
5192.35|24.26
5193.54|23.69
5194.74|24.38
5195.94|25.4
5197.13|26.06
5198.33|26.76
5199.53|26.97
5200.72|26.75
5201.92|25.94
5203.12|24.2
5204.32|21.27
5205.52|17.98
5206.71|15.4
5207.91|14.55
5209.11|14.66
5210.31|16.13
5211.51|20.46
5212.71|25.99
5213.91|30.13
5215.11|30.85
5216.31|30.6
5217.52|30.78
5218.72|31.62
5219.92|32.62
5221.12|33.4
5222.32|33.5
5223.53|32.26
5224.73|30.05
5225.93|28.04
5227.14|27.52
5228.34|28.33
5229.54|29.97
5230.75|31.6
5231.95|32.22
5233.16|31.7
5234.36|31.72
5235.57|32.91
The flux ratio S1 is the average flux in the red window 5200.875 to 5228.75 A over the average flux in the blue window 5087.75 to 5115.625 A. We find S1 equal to 1.2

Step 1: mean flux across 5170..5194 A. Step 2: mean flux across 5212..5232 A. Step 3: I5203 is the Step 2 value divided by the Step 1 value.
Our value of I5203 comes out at 1.58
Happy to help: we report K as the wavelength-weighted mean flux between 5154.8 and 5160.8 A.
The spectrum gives 22.7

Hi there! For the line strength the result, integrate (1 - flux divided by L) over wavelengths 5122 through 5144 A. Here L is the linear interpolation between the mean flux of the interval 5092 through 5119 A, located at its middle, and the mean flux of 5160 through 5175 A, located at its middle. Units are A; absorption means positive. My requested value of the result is -0.32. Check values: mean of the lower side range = 22.3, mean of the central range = 21.8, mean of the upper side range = 20.4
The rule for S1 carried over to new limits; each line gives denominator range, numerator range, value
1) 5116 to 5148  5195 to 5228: 1.19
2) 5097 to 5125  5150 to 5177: 0.92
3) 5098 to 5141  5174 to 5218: 1.00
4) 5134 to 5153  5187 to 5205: 1.13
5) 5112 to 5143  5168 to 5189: 0.81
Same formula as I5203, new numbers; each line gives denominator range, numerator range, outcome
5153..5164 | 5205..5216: 0.92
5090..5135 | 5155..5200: 0.97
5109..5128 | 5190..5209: 1.04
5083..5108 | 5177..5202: 1.00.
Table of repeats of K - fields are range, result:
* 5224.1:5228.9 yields 28.5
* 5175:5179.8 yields 19.3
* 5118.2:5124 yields 22.2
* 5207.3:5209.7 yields 14.6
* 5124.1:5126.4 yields 20.3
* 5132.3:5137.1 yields 22.6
